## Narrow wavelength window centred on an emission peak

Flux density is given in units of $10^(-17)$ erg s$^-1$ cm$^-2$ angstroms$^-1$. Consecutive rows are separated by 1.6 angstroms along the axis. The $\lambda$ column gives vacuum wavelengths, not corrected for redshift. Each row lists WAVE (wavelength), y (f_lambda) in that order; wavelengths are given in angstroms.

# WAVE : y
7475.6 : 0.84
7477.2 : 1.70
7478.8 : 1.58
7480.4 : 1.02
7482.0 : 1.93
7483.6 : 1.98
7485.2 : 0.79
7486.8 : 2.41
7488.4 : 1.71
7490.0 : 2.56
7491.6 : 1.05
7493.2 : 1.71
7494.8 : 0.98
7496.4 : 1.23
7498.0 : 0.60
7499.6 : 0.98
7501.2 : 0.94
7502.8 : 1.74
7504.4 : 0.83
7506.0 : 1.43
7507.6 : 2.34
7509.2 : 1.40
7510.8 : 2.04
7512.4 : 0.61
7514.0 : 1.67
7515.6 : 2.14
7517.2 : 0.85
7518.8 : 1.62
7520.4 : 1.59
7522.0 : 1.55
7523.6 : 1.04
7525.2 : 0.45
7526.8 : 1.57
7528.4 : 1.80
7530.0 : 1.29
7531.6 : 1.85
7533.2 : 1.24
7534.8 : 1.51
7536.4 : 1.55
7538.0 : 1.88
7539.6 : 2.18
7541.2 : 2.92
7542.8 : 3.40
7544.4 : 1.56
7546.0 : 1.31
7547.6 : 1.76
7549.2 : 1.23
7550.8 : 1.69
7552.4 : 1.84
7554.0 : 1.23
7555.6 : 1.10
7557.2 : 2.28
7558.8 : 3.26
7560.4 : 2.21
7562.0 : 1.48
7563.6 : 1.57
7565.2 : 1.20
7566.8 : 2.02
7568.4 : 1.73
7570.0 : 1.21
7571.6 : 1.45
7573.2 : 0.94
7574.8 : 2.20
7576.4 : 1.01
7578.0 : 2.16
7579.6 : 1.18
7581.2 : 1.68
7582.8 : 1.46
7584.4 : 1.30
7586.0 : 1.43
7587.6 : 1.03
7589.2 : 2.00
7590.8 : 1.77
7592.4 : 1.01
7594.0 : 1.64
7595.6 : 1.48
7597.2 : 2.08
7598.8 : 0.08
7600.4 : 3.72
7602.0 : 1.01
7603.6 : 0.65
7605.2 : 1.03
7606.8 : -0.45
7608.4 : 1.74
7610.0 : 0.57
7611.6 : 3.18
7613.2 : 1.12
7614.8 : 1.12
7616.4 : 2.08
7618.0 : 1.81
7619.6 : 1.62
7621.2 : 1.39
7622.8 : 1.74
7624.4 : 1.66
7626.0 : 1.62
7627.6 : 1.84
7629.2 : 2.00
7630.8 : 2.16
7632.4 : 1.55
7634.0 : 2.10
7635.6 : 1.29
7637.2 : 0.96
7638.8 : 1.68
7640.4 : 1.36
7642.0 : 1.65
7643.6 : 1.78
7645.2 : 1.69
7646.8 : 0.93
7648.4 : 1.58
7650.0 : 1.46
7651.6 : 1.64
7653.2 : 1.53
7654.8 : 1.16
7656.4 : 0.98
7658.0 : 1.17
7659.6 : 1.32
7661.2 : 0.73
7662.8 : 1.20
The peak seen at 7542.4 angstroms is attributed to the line [S II]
